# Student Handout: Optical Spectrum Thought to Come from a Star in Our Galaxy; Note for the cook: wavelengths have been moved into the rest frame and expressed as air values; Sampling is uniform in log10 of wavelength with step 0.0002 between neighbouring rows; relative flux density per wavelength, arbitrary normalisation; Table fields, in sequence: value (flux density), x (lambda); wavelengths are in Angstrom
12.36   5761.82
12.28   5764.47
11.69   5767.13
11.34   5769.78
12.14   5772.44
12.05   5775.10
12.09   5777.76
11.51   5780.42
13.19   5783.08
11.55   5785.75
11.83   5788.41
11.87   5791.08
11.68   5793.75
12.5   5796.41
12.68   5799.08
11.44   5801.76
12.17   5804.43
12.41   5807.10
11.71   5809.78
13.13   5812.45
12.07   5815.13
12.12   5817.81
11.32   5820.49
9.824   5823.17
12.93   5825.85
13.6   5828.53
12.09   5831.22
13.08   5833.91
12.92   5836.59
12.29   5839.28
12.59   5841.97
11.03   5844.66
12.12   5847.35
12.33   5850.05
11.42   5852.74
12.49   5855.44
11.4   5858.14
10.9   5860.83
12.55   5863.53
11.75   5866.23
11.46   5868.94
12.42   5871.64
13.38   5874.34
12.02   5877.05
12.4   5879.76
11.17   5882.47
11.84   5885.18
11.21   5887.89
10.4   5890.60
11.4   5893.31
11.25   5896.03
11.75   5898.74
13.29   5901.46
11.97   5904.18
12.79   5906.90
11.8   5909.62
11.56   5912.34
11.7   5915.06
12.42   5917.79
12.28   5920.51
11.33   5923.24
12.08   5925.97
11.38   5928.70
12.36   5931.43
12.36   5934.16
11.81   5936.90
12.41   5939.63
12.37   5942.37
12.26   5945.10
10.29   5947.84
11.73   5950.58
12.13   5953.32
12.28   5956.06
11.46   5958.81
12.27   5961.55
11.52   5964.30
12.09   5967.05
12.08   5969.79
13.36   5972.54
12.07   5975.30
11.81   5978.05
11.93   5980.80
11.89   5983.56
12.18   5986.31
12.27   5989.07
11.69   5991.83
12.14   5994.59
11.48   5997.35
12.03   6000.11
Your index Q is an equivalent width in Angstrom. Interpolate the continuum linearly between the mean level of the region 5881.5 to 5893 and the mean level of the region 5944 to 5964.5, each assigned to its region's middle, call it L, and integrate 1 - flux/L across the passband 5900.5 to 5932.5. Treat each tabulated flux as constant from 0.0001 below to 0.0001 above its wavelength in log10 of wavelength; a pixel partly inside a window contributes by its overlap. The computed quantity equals -1.8 Angstrom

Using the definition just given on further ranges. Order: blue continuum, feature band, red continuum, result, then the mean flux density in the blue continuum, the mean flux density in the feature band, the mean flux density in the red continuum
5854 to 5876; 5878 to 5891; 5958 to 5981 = 0.6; 12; 11.5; 12.1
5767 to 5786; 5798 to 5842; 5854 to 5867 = -1.3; 12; 12.2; 11.8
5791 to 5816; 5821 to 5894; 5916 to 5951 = 0.7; 12.2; 12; 11.9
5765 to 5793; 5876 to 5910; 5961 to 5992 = 0.7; 11.9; 11.8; 12.1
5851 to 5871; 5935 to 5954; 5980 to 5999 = 0.0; 11.7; 11.9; 11.9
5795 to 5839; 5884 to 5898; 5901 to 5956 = 1.0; 12.3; 11.2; 12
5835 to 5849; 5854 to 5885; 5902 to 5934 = 0.4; 12.2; 12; 12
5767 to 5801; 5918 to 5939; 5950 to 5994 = 0.1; 12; 12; 12.1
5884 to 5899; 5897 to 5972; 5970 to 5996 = -2.1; 11.3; 12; 12.1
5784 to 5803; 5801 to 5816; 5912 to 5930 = -0.3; 12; 12.2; 11.8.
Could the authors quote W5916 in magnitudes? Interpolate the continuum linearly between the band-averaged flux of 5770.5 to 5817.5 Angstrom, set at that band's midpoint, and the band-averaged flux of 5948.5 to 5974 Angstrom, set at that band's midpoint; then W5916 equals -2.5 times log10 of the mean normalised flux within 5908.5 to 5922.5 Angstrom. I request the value 0.01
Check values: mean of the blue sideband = 12.1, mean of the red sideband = 12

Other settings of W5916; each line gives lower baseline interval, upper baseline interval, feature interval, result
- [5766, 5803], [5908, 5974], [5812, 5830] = -0.01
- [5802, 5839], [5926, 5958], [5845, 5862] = 0.04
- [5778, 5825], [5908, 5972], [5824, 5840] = -0.07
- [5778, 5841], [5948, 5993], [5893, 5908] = 0.00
